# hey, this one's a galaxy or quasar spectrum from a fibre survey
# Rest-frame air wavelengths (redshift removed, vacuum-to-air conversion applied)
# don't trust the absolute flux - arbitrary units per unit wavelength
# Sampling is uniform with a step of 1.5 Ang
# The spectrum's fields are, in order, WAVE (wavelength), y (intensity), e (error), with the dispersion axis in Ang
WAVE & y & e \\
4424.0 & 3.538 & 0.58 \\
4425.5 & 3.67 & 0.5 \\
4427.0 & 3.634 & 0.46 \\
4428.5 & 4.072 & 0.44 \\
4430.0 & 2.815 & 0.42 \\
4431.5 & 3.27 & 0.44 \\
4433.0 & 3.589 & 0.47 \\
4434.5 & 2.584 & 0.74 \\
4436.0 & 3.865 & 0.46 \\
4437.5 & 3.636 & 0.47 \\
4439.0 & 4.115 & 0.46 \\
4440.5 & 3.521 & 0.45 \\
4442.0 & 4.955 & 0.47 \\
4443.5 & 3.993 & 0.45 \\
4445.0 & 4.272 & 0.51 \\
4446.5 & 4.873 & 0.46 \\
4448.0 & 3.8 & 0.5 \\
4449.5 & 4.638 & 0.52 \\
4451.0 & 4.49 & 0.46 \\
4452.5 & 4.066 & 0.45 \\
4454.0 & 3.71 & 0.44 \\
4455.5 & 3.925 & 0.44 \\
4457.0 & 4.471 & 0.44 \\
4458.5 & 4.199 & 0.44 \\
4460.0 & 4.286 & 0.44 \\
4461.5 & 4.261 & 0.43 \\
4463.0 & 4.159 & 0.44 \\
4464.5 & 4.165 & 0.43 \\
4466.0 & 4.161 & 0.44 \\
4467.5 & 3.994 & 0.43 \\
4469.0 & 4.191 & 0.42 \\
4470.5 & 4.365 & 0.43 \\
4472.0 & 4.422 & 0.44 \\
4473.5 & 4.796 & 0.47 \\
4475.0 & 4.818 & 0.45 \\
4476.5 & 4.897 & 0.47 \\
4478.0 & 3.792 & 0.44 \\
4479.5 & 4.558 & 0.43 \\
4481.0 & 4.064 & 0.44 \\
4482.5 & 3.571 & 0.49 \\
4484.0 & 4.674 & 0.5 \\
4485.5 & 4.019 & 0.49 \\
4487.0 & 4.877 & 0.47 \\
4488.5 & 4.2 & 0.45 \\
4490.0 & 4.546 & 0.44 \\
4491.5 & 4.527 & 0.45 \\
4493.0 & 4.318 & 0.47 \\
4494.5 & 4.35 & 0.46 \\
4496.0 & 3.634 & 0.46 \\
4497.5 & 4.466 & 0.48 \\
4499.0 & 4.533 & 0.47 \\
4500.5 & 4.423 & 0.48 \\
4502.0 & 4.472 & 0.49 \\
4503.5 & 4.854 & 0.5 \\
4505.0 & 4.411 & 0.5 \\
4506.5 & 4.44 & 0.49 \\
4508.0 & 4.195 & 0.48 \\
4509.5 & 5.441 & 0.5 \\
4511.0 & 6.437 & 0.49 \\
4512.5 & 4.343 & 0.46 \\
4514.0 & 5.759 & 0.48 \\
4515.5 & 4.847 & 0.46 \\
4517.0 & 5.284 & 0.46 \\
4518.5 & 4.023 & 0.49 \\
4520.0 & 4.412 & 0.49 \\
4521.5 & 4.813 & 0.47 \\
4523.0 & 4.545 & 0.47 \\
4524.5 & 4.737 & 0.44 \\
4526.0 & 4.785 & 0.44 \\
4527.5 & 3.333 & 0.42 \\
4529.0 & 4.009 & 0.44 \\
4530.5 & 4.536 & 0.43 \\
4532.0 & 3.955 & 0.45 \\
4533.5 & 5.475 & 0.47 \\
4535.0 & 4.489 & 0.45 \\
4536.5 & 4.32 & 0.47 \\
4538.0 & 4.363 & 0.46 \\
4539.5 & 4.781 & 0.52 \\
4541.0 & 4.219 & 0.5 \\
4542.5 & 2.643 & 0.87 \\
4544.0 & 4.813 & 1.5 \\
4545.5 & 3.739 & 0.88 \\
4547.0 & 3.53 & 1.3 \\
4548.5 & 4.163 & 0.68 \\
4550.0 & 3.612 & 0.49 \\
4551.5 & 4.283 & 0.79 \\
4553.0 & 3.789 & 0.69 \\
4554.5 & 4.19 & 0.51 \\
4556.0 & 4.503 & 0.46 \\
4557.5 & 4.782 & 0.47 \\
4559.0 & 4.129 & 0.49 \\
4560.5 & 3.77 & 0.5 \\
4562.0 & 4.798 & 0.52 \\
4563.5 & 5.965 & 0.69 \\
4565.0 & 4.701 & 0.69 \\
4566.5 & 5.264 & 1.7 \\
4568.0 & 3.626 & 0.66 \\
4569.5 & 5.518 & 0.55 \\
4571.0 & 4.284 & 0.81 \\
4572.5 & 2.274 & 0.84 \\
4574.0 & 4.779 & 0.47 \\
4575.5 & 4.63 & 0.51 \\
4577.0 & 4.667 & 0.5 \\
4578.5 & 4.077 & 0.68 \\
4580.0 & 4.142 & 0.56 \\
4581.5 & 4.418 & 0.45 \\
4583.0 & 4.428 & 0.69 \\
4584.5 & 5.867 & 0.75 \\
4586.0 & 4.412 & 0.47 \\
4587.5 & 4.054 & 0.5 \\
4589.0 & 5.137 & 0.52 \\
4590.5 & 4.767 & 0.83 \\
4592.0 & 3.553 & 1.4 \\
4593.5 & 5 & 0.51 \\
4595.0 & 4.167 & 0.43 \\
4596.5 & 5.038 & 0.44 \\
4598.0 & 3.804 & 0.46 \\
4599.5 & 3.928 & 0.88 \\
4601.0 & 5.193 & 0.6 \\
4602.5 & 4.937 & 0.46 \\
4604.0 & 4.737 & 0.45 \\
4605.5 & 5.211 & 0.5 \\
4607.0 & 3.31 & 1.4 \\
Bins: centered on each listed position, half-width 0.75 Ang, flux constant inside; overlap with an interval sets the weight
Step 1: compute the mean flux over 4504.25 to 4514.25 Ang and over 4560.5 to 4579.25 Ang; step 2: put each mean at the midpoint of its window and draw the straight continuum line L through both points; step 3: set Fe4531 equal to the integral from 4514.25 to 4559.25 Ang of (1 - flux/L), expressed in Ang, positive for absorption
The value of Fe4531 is 4.2 Ang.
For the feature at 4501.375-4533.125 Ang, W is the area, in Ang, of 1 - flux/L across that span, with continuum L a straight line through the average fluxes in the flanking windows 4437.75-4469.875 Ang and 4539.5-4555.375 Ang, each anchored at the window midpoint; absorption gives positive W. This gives -5.0 Ang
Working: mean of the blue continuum 4.19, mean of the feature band 4.66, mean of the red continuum 3.94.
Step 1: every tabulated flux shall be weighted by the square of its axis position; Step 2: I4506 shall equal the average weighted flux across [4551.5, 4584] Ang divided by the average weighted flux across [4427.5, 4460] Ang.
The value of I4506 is 1.18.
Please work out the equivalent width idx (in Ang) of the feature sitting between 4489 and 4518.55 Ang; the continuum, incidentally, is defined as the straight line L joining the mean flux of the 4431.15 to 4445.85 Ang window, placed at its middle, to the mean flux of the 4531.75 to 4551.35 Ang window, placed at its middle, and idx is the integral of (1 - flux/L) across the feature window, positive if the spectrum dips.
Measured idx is -4.7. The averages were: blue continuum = 3.8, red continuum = 4.17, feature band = 4.68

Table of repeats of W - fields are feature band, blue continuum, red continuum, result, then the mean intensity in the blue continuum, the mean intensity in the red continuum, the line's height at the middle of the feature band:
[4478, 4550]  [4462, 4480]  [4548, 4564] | -1.4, 4.36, 4.34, 4.35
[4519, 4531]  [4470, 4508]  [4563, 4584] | 0.1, 4.4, 4.48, 4.43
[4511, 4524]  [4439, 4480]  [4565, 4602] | -1.4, 4.28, 4.47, 4.37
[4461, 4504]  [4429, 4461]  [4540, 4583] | -3.0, 3.96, 4.27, 4.06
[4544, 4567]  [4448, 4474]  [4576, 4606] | 0.7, 4.23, 4.57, 4.48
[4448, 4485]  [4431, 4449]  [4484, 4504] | -1.1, 3.89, 4.41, 4.14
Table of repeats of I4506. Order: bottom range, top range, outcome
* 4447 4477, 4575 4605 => 1.12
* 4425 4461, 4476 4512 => 1.16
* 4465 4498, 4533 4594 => 1.05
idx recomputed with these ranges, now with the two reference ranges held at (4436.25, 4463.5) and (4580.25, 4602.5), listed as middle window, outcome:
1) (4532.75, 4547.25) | 0.5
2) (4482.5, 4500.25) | -0.2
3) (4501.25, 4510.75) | -0.9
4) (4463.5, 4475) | -0.3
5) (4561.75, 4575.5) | -0.2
